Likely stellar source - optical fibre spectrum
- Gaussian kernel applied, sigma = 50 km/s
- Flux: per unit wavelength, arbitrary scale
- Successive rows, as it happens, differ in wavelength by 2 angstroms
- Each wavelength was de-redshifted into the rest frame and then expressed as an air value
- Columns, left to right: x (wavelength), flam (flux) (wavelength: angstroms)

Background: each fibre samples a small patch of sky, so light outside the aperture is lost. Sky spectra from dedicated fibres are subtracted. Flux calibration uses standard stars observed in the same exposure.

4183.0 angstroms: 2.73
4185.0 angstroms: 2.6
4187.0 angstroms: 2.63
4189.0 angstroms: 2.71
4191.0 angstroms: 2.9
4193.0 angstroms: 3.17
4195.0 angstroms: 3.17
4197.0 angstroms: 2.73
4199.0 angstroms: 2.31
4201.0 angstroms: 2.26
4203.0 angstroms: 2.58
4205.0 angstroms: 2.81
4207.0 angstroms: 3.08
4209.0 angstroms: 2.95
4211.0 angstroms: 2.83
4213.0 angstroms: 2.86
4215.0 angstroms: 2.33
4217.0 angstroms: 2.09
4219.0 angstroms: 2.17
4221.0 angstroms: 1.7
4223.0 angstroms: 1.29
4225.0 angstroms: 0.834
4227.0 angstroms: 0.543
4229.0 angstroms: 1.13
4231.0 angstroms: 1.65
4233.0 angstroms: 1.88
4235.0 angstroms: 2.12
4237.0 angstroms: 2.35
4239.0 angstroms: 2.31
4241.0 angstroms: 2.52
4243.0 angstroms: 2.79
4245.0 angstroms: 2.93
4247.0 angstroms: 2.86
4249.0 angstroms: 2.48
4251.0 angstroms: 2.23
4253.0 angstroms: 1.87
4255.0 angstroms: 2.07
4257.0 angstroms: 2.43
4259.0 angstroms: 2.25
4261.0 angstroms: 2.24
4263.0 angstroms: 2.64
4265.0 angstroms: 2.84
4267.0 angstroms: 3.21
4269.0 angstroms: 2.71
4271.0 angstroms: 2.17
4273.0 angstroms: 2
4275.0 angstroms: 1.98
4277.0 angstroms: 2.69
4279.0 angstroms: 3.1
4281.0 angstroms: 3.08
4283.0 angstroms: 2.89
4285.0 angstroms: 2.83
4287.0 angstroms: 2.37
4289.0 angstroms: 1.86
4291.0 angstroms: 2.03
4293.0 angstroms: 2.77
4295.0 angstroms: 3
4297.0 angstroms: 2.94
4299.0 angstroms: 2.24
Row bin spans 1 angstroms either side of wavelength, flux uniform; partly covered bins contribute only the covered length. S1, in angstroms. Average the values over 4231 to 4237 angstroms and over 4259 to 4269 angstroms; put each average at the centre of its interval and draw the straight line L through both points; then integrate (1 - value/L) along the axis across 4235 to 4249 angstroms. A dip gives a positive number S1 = -2.5 angstroms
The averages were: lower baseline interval 2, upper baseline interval 2.68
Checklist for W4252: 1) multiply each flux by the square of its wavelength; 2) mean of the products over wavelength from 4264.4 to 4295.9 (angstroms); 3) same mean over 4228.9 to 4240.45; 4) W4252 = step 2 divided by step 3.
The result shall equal 1.3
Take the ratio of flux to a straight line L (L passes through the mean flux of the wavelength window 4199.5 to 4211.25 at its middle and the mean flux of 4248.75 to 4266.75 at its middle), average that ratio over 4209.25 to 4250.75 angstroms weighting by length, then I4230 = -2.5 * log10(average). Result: 0.21 mag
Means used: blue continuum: 2.73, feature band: 2.1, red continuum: 2.37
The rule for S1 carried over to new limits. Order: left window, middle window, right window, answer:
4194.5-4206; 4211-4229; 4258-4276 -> 5.73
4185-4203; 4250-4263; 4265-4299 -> 2.05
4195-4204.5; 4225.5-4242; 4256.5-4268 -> 5.13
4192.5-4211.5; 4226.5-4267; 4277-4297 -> 6.98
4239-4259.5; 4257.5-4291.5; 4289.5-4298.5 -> 0.12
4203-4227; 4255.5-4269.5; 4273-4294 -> -0.91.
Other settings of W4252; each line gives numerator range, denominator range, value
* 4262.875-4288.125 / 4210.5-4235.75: 1.53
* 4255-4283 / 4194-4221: 1.02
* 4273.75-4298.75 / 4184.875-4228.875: 1.15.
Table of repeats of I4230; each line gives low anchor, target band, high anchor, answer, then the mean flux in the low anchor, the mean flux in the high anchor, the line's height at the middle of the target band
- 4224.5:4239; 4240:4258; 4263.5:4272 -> -0.173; 1.58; 2.73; 2.13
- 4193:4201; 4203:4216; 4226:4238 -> -0.196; 2.73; 1.61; 2.33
